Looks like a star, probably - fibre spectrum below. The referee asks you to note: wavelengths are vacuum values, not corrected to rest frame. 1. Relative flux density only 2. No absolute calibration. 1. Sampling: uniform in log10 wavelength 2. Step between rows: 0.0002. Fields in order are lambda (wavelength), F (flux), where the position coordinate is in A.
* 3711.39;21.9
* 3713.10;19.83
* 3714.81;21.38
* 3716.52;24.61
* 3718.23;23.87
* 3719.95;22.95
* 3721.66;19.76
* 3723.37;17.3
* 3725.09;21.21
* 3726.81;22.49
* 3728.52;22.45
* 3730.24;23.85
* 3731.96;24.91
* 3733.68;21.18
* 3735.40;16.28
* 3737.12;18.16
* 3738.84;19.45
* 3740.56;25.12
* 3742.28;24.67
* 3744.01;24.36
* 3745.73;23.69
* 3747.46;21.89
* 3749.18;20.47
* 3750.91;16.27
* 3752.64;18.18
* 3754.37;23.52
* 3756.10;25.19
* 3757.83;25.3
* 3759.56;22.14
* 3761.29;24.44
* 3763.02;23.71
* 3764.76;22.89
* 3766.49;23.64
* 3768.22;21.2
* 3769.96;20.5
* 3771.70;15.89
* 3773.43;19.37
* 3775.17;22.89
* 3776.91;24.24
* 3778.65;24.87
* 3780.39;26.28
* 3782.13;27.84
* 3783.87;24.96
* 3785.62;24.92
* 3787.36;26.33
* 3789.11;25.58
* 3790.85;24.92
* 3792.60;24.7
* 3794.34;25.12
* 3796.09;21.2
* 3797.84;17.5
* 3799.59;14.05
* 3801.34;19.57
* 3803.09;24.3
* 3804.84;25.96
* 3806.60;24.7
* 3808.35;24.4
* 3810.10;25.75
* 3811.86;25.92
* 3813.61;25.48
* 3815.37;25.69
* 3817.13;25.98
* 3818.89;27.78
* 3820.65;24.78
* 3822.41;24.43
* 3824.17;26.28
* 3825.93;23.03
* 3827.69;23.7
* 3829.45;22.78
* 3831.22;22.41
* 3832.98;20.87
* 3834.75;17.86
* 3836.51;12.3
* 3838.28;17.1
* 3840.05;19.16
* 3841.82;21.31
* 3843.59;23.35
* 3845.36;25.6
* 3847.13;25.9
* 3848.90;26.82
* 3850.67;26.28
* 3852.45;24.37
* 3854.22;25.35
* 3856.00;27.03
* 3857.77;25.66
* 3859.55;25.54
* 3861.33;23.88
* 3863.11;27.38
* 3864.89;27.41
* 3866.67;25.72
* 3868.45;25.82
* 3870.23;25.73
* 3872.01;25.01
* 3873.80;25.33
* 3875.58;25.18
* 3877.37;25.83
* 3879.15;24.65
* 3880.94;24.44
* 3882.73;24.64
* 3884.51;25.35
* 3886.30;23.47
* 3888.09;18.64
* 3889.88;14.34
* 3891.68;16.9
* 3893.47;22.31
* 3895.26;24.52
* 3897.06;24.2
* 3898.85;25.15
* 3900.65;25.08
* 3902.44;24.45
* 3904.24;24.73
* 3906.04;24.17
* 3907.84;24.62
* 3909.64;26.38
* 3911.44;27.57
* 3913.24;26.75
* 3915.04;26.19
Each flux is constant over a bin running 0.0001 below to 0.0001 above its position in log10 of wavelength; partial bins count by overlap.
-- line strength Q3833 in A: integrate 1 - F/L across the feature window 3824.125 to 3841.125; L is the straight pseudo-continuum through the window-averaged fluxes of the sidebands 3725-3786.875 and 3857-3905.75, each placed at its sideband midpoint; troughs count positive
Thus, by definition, 2.3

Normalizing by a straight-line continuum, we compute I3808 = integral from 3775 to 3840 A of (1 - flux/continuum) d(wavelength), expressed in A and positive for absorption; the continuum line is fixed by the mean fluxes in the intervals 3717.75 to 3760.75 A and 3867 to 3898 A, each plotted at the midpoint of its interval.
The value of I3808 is -2.42 A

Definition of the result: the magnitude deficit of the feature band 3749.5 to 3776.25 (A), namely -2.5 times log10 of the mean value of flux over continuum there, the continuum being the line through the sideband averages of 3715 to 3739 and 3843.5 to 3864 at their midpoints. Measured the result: 0.05 mag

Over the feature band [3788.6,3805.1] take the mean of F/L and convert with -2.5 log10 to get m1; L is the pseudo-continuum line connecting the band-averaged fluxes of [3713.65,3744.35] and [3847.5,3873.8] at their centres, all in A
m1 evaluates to 0.085 mag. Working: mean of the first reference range 21.8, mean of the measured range 22.1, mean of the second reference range 25.8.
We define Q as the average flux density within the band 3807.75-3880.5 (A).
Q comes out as 24.3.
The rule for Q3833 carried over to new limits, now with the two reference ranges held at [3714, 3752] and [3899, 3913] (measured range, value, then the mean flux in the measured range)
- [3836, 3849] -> 1.4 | 21.4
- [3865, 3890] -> 0.5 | 24.3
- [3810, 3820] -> -1.2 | 26.1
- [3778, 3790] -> -1.6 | 25.8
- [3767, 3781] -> 0.4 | 21.9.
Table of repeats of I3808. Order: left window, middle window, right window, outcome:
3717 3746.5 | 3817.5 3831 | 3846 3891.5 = -0.5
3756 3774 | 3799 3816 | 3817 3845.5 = -1.2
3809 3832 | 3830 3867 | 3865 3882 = 2.7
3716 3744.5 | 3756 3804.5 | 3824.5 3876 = -0.7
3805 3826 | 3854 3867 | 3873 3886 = -0.5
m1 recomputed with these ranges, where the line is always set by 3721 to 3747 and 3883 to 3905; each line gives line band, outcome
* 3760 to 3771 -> -0.04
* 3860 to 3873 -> -0.16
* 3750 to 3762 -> -0.02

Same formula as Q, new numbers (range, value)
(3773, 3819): 24.1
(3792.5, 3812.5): 22.7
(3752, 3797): 23.5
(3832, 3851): 21.4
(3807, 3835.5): 24.2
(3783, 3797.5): 24.4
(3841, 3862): 25.1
